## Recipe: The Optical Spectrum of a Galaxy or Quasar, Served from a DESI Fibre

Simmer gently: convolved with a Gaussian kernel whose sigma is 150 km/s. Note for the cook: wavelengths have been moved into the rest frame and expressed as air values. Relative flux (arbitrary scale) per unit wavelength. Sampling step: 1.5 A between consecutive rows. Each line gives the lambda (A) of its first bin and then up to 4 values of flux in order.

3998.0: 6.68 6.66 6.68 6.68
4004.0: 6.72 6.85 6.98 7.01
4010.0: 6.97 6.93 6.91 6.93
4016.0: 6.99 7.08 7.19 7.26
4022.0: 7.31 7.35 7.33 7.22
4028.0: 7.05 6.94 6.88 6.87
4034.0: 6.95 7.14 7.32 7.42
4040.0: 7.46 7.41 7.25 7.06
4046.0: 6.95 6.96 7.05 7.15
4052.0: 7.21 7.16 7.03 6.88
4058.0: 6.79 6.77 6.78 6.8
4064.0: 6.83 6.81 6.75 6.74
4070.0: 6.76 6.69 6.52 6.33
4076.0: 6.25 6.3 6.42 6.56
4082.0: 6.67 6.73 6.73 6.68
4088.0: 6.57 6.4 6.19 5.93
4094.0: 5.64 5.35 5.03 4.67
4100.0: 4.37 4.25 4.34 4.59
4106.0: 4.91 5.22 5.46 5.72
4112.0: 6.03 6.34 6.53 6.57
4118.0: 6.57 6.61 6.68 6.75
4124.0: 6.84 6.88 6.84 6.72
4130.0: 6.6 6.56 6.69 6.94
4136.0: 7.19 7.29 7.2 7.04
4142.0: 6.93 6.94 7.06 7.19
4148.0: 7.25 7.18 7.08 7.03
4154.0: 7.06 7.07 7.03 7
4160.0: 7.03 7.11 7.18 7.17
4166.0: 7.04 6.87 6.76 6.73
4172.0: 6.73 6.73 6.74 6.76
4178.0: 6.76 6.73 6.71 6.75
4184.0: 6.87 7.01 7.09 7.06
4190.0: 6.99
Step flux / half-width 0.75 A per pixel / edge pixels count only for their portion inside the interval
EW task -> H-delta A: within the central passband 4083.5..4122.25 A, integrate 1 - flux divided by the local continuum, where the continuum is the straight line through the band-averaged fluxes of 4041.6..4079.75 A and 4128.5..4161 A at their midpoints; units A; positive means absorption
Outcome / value 6.4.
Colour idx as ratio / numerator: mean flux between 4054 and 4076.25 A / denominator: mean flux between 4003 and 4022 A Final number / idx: 0.96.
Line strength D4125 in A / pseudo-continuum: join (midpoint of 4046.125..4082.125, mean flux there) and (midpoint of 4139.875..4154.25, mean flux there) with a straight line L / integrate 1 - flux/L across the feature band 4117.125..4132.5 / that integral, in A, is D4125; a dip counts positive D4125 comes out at 0.6 A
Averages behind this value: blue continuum 6.76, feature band 6.7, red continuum 7.08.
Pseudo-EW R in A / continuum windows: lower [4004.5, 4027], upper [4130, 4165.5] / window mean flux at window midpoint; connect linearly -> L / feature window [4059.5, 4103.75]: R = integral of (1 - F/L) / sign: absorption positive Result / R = 5.7 A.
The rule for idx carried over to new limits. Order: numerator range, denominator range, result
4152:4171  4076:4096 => 1.11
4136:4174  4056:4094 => 1.07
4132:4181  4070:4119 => 1.18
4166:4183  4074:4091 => 1.04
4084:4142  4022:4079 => 0.88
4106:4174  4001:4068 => 0.96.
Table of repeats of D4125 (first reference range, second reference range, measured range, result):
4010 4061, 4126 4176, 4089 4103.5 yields 3.74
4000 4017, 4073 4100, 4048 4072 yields -1.97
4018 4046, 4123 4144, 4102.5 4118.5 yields 2.98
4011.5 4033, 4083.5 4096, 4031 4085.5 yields -1.97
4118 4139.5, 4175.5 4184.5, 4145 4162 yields -0.74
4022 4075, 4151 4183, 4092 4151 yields 5.96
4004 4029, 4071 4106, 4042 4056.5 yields -1.27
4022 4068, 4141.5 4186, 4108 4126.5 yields 1.55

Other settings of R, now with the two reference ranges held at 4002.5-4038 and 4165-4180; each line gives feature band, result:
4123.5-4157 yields -0.67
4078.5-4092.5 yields 0.84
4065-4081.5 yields 0.96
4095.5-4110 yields 4.41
